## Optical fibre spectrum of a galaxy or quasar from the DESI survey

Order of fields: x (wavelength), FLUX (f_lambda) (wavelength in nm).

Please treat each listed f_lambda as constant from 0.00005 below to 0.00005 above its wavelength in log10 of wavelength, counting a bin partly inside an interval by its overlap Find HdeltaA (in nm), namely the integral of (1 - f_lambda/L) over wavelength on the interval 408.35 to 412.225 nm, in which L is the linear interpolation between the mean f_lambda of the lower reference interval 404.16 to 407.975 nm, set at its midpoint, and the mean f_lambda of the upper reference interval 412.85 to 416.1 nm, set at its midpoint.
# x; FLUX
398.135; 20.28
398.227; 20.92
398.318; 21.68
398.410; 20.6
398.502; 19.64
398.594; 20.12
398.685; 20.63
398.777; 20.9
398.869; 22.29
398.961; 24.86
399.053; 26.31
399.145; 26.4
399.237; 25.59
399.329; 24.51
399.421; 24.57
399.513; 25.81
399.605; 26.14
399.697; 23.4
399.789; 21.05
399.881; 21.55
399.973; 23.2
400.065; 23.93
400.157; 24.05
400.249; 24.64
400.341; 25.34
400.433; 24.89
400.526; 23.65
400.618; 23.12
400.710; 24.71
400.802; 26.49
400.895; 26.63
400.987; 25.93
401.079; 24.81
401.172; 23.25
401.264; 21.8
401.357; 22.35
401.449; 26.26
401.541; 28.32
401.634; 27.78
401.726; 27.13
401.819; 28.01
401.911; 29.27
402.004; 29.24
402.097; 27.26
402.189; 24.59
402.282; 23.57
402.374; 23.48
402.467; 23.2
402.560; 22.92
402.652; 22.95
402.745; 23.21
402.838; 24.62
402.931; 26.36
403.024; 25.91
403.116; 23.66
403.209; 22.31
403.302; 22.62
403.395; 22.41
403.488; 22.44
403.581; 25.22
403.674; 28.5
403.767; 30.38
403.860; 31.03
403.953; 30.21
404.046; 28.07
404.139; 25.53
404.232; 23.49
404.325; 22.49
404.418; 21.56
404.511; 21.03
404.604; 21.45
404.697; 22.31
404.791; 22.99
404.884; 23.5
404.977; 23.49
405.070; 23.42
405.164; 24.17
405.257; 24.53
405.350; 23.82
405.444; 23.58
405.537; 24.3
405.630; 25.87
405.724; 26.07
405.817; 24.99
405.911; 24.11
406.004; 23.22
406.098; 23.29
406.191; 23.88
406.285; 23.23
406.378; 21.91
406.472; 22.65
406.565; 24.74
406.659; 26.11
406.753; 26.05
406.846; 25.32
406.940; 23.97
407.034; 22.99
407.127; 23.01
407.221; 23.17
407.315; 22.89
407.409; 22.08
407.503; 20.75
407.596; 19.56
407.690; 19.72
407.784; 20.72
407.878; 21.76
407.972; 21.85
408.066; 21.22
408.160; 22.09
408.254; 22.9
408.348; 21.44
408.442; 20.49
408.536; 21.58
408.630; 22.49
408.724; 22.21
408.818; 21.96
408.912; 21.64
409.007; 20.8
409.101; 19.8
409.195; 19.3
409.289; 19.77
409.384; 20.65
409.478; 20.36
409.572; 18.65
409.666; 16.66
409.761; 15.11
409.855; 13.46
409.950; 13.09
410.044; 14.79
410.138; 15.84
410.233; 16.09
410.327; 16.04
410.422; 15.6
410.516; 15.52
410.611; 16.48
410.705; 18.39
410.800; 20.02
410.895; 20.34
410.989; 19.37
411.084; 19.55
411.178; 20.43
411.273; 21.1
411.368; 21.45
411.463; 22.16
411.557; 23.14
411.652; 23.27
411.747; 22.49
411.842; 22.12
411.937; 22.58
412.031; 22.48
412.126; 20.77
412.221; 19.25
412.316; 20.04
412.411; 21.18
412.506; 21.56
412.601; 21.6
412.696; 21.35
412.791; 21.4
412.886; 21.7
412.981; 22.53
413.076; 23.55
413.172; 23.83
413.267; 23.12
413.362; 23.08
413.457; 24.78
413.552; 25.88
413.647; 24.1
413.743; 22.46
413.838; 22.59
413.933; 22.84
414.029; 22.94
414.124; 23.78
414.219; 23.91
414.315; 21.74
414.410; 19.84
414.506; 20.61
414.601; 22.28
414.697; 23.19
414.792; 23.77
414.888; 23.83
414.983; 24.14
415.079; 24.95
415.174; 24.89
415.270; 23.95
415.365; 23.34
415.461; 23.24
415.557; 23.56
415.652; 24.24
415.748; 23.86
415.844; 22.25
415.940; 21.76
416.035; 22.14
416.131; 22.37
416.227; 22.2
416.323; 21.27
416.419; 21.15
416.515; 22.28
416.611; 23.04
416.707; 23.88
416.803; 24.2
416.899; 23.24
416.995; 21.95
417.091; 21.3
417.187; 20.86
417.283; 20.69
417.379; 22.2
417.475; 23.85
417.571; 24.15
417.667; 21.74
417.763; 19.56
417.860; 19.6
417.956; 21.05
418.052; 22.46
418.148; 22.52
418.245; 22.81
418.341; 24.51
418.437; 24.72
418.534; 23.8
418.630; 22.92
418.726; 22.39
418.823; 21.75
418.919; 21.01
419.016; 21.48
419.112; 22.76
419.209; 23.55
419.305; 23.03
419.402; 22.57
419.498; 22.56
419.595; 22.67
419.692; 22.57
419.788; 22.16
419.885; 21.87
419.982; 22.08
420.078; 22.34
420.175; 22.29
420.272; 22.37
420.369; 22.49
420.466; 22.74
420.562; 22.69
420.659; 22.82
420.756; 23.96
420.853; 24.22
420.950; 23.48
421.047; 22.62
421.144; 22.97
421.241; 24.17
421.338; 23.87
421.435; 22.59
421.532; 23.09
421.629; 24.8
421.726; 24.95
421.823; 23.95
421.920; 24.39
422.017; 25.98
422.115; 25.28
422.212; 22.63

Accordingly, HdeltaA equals 0.62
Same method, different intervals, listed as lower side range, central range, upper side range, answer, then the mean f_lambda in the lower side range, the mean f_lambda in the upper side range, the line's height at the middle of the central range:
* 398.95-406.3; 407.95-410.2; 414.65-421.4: 0.42 nm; 24.7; 22.8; 23.9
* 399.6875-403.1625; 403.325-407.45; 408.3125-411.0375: -0.47 nm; 24.8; 18.5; 21.8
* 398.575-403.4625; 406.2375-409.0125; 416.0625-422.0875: 0.17 nm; 24.5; 22.7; 23.9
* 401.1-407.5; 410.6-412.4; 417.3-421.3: 0.21 nm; 24.5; 22.6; 23.6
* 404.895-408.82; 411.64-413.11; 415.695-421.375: 0.07 nm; 23.1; 22.5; 22.8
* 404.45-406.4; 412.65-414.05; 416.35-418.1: -0.03 nm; 23.6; 22.1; 22.6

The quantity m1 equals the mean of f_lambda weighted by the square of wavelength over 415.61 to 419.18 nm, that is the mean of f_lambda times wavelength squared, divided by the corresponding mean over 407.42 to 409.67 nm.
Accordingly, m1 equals 1.1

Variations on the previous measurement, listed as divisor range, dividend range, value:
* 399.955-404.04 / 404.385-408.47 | 0.93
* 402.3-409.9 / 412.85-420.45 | 1.04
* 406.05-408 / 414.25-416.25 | 1.05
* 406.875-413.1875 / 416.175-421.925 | 1.16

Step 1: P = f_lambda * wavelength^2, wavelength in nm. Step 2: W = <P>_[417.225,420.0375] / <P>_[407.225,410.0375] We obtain 1.2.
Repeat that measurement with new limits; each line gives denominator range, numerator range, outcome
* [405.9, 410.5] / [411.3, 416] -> 1.12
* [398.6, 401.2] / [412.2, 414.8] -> 0.99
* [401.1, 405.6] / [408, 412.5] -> 0.82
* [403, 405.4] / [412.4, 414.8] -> 0.97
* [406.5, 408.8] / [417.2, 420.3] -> 1.05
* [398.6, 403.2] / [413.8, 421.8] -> 1.00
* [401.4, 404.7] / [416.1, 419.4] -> 0.95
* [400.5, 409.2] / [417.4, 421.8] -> 1.02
